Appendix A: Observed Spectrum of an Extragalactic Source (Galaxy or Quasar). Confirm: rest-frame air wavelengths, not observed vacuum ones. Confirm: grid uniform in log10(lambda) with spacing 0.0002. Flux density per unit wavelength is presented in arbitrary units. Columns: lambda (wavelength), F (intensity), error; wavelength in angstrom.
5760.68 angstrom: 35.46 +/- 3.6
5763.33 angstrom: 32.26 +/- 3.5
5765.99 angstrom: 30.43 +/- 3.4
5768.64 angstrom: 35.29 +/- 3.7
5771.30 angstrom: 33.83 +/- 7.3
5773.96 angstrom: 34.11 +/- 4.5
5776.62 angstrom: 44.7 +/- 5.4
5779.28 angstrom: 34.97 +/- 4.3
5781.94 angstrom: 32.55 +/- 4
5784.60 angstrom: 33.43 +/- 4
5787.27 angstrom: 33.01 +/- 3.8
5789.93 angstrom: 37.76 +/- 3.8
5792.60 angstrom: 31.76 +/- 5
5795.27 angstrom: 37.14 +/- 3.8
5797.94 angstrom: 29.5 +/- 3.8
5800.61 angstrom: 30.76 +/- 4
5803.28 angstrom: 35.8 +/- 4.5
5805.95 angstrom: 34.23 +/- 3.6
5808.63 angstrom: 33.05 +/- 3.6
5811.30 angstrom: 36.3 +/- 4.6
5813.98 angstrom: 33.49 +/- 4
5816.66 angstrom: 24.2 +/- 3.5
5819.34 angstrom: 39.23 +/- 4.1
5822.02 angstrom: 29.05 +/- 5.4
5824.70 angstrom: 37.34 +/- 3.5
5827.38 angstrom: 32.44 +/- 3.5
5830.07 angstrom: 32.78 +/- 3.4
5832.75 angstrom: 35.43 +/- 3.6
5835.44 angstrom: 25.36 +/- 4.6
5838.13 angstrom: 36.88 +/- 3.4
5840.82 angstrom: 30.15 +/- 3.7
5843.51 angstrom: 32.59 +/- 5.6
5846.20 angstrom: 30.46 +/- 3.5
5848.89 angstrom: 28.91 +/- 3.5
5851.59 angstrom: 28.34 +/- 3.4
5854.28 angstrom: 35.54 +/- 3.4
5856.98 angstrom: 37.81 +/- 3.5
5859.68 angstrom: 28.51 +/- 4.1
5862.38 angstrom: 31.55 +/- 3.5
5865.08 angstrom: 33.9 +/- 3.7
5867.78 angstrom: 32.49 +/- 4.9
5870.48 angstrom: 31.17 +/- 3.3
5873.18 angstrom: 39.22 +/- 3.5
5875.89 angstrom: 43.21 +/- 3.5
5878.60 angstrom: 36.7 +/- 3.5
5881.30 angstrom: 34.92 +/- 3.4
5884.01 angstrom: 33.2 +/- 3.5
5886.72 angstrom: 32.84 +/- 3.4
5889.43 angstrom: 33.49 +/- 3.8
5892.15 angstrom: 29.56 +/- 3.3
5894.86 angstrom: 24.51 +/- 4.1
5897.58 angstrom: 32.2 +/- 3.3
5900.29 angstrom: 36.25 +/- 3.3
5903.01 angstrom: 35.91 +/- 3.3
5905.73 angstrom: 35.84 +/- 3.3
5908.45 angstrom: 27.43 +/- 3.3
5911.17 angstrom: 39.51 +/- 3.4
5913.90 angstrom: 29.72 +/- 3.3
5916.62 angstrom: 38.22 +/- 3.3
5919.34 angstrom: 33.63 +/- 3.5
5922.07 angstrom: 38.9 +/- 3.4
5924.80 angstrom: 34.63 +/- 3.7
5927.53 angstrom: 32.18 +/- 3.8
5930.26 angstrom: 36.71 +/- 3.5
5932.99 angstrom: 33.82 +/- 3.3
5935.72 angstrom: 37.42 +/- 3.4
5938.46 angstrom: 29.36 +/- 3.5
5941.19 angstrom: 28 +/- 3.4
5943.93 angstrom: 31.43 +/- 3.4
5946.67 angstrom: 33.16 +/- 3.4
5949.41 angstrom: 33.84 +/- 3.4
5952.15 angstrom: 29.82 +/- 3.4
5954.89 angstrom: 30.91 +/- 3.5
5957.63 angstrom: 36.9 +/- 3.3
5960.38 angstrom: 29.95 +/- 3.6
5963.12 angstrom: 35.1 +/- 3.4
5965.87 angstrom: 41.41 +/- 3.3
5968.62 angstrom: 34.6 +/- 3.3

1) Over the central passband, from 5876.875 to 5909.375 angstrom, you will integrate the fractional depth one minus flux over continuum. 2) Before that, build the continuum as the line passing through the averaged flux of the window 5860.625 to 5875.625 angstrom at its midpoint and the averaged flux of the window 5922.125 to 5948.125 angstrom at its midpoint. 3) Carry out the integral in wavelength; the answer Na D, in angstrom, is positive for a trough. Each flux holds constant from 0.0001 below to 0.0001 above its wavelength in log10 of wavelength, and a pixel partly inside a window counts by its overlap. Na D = 0.91 angstrom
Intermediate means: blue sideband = 34.2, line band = 32.9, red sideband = 33.3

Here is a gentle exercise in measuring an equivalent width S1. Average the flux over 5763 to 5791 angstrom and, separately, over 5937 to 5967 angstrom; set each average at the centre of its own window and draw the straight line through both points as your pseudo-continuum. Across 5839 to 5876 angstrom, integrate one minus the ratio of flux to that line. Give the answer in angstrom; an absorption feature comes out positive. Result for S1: 1.1 angstrom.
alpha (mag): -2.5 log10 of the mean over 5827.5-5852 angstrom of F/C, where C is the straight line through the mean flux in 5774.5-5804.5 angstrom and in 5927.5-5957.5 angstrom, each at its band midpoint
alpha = 0.09 mag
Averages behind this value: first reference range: 34.7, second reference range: 32.6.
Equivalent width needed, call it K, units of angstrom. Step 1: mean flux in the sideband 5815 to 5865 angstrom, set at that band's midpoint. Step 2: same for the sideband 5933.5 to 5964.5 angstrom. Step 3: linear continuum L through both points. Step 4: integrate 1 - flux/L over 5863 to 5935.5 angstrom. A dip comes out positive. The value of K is -4.5 angstrom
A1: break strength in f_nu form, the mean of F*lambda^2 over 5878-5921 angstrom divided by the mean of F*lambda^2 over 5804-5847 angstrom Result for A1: 1.04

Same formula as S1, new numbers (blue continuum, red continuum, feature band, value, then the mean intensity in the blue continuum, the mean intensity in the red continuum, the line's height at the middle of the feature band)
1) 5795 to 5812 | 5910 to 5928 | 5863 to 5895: 0.6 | 33.5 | 35.4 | 34.7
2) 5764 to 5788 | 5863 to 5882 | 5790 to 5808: 0.7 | 34.7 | 35.8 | 34.9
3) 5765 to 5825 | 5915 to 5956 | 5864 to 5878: -1.0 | 34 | 33.5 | 33.7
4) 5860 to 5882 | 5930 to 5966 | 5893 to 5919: 0.7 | 35.1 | 33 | 34.2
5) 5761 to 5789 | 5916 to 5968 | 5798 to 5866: 3.6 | 34.5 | 33.9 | 34.3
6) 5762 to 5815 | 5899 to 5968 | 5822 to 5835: 0.3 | 34.2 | 34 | 34.2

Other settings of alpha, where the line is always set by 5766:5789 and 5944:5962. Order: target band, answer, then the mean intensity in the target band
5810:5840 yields 0.046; 32.9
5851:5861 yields 0.031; 32.9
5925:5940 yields -0.039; 33.9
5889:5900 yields 0.103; 30.3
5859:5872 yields 0.063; 31.8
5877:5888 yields -0.038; 34.6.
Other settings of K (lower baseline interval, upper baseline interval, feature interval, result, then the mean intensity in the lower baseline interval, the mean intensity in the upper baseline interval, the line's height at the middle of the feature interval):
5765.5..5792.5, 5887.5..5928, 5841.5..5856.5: 1.2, 35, 33.5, 34.2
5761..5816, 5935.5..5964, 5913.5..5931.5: -1.5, 34.1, 32.1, 32.4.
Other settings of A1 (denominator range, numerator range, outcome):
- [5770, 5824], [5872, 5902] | 1.04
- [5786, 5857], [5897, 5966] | 1.07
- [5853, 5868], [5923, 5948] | 1.02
